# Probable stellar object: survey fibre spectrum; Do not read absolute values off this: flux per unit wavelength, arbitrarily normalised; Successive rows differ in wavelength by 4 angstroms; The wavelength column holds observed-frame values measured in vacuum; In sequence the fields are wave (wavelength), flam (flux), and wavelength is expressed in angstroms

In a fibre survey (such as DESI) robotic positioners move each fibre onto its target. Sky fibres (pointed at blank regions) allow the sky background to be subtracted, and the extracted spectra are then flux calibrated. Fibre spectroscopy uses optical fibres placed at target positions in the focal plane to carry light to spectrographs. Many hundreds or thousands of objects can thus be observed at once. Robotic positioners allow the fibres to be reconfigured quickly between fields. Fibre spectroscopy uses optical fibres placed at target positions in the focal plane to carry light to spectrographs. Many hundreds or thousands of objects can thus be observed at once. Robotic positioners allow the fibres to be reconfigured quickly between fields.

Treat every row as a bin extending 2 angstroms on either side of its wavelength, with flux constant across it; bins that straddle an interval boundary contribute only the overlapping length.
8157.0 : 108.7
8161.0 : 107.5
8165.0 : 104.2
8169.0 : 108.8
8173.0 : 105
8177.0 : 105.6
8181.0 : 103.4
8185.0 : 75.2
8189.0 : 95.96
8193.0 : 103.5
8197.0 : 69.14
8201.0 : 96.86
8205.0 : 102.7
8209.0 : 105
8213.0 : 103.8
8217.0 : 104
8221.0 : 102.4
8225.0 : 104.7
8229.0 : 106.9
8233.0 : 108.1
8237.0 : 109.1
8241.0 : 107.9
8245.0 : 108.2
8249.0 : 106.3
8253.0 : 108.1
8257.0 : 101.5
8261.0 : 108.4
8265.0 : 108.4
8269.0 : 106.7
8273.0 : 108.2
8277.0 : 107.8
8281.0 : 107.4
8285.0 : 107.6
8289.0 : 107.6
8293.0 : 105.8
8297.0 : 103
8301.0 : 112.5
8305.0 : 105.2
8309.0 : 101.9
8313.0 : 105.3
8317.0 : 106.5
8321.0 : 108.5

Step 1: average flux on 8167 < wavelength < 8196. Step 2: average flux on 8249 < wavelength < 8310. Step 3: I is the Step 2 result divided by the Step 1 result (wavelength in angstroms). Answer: 1.08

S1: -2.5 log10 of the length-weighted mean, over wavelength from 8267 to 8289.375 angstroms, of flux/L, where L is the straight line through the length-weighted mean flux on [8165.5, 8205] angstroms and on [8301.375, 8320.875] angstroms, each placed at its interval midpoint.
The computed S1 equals -0.04 mag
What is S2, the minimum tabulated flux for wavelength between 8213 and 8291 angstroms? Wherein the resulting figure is 101.5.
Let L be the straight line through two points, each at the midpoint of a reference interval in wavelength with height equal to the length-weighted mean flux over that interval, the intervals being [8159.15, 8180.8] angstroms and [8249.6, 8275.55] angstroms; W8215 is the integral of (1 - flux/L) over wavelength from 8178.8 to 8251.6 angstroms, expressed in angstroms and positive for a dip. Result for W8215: 3.84 angstroms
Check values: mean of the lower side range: 106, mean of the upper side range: 107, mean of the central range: 101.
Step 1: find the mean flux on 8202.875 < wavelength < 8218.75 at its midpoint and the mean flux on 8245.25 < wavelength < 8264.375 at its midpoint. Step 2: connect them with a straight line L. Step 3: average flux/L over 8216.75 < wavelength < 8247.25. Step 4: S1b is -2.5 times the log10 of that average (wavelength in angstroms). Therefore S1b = -0.015 mag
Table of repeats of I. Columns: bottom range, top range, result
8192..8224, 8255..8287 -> 1.09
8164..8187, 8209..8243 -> 1.06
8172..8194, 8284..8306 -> 1.10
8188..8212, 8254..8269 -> 1.11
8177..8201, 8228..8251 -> 1.18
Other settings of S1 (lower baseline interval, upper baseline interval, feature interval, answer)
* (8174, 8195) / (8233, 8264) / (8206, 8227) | -0.02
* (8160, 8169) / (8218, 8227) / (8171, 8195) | 0.08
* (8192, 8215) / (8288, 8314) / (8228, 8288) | -0.06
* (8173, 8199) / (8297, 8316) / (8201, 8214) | -0.08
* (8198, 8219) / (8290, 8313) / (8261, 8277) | -0.04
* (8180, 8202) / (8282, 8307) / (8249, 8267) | -0.06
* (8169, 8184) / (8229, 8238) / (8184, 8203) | 0.18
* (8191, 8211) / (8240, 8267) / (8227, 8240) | -0.06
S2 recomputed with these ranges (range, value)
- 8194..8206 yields 69.14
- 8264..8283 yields 106.7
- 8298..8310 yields 101.9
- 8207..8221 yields 102.4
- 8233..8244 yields 107.9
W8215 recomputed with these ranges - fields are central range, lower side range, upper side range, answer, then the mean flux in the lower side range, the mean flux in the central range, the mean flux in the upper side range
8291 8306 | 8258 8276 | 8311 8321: 0.0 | 108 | 107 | 106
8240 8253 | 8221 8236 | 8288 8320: -0.2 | 106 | 108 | 106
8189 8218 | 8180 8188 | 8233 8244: -0.6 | 88.4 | 97.5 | 108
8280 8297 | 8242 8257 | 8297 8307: 0.1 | 107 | 107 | 108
